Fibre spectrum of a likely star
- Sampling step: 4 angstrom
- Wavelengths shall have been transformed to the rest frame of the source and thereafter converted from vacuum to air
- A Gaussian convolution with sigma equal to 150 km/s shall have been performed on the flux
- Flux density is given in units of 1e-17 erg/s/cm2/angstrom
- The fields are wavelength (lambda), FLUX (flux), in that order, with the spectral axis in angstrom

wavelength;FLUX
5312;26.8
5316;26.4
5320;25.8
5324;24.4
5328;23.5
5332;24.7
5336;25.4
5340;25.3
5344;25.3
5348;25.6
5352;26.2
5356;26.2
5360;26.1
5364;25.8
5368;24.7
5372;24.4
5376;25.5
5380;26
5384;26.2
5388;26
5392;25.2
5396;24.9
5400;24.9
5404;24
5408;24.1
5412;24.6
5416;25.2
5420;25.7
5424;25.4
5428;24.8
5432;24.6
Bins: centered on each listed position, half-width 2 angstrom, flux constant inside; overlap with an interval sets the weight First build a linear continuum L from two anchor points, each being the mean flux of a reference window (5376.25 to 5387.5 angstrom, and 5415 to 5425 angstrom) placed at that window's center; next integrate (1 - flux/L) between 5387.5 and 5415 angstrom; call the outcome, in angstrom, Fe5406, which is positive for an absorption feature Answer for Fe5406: 1.0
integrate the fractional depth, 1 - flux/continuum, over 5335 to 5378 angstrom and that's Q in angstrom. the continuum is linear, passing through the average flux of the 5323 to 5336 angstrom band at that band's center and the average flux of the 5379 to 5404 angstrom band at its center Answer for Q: -1.2 angstrom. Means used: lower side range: 24.4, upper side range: 25.4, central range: 25.5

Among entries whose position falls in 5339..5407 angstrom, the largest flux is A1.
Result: 26.2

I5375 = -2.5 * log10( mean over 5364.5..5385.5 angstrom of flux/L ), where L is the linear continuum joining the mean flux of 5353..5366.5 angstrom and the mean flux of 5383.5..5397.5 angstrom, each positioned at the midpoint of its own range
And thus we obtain 0.02 mag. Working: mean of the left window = 26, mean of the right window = 25.5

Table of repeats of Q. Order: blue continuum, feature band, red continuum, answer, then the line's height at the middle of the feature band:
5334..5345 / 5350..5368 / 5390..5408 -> -0.6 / 25.1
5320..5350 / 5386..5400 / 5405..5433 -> -0.2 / 24.9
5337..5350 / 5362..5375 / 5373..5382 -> 0.3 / 25.5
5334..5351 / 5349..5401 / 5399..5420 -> -1.0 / 25.1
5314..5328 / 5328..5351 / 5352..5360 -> 0.5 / 25.7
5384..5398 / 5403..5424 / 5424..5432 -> 0.3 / 25.1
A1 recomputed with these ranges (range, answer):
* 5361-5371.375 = 25.8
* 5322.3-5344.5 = 25.4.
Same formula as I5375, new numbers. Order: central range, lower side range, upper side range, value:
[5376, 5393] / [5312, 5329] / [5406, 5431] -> -0.03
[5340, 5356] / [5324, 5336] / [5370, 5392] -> -0.04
